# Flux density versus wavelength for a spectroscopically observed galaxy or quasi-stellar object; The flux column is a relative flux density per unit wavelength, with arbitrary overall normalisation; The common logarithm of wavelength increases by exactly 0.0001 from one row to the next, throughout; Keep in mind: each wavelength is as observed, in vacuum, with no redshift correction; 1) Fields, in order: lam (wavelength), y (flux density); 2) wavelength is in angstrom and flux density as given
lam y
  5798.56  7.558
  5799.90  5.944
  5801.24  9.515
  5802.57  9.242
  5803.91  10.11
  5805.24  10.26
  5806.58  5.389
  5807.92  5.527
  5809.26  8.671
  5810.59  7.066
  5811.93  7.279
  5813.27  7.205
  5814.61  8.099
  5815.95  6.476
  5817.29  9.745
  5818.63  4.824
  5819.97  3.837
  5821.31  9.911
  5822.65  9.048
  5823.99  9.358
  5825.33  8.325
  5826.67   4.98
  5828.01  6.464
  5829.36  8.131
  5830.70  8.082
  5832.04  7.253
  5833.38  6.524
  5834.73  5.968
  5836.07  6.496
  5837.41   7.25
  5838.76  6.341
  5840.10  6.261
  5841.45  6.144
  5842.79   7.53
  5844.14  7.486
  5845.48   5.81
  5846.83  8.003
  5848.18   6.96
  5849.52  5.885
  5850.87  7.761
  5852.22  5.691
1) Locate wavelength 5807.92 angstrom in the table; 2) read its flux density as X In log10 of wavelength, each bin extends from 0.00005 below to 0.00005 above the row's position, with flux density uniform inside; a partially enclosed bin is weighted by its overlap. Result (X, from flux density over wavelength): 5.527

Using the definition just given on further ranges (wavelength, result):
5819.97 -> 3.837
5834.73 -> 5.968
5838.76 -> 6.341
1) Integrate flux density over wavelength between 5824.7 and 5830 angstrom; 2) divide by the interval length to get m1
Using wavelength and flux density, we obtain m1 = 6.95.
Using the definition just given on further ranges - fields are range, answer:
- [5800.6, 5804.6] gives 9.65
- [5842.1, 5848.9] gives 7.15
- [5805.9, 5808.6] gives 5.47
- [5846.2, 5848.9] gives 7.45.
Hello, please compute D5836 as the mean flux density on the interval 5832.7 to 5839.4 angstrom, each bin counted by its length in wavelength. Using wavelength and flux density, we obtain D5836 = 6.52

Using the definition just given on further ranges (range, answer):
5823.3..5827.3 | 7.59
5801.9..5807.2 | 8.79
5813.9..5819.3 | 7.28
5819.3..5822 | 6.89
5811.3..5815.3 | 7.52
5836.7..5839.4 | 6.79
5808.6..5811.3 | 7.87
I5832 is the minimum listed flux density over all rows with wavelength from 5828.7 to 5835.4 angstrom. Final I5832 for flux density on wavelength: 5.968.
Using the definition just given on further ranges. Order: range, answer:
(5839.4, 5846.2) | 5.81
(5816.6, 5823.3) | 3.837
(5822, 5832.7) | 4.98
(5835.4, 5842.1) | 6.144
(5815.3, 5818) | 6.476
